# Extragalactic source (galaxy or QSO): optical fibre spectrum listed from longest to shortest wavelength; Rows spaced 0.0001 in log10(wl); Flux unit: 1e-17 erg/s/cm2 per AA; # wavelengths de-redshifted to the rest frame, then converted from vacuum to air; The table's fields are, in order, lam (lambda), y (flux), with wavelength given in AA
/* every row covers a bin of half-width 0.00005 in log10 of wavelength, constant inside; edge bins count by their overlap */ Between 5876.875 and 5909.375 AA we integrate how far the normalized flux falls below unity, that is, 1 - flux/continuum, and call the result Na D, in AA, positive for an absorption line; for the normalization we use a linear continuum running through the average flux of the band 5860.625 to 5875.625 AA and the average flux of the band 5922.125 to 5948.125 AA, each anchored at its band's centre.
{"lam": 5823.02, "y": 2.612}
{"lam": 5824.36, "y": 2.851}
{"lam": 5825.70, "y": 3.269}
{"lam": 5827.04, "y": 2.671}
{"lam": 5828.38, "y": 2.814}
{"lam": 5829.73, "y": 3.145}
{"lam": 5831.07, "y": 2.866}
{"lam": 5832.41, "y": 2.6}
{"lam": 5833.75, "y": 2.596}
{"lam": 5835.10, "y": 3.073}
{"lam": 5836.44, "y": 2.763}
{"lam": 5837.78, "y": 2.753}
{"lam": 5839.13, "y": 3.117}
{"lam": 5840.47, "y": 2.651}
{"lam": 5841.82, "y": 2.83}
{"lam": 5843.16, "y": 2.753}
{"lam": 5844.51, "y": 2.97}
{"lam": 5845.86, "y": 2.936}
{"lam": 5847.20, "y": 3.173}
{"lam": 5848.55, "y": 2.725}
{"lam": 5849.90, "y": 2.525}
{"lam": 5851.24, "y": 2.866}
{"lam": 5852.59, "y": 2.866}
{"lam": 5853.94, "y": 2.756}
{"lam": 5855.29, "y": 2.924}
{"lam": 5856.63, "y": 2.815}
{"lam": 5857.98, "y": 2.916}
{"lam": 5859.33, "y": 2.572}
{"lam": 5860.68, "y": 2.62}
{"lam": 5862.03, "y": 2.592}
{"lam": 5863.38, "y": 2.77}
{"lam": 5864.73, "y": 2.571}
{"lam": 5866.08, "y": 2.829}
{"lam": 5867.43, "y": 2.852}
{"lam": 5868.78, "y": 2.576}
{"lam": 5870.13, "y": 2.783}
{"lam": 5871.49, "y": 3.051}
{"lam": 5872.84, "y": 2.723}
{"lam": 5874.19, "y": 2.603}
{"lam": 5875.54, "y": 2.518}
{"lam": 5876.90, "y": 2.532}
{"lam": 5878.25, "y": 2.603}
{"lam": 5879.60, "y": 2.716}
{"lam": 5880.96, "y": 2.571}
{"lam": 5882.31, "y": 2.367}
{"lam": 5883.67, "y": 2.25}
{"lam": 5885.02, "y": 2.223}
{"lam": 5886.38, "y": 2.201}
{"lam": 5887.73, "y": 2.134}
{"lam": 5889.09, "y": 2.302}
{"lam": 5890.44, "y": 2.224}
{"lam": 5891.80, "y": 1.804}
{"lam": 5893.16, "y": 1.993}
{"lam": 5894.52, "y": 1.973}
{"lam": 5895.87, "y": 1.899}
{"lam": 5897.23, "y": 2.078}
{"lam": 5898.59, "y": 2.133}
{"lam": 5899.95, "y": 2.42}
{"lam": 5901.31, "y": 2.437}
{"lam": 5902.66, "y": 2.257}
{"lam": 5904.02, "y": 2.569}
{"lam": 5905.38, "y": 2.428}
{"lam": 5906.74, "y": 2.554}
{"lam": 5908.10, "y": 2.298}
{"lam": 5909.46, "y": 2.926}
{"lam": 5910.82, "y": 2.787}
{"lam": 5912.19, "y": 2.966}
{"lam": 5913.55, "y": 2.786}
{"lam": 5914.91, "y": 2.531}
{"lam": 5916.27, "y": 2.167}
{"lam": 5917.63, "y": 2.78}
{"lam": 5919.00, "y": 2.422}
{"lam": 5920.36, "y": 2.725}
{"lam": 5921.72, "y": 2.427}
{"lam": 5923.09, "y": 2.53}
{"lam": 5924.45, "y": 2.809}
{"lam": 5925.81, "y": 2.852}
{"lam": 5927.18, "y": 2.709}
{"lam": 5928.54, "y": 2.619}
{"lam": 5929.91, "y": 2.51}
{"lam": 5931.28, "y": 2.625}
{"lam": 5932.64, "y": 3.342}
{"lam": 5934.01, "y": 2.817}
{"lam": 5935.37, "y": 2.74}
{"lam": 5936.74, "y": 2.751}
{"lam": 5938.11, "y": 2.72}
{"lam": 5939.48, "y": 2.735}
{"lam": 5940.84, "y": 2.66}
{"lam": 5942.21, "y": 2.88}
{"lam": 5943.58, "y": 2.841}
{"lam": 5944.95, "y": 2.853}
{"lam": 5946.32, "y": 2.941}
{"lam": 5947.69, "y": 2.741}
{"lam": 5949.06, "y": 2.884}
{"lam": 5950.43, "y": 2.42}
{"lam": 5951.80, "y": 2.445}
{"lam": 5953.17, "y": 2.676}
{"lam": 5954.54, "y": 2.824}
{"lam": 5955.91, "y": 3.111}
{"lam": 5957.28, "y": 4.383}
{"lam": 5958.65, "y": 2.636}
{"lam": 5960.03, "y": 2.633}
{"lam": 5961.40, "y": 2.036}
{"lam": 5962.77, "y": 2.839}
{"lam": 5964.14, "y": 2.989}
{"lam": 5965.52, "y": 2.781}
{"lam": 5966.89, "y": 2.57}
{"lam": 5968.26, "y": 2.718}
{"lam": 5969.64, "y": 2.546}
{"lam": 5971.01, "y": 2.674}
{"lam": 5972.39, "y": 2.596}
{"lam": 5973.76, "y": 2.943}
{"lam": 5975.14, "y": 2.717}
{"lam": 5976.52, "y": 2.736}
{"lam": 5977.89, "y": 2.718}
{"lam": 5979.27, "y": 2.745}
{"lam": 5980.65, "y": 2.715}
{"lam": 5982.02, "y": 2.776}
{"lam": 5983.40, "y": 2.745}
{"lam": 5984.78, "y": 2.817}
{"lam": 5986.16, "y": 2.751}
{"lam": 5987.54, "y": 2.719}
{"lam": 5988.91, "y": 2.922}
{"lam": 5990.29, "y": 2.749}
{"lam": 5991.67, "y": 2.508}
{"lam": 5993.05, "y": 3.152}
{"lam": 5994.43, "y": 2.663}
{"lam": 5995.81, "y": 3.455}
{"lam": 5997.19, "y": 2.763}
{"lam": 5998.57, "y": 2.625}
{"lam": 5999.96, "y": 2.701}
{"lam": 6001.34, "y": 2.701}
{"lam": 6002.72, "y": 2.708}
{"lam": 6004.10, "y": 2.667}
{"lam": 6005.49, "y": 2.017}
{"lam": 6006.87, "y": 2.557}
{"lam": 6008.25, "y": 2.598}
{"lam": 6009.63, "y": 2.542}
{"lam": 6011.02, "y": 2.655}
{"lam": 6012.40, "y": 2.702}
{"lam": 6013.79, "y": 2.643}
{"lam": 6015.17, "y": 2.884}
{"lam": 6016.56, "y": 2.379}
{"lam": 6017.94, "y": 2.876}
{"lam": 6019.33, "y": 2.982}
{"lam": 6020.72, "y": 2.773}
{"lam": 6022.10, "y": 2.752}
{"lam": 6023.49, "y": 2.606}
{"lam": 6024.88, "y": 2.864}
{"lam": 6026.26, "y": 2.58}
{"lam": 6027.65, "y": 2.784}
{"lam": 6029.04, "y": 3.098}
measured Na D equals 5.2 AA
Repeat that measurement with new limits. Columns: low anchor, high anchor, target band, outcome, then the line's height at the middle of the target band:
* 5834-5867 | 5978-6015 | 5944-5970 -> -0.5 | 2.74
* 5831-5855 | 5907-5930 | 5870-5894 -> 2.8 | 2.73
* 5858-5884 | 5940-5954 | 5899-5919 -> 1.0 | 2.69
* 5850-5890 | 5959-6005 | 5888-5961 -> 1.8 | 2.68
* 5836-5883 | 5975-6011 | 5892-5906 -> 2.7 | 2.74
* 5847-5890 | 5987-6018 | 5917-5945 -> -0.7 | 2.66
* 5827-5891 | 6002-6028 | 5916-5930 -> 0.4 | 2.68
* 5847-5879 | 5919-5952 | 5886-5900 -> 3.3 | 2.73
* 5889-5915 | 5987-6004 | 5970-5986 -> -0.1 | 2.72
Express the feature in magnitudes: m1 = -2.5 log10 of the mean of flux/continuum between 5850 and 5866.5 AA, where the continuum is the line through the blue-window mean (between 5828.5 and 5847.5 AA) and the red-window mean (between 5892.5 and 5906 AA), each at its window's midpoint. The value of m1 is -0.04 mag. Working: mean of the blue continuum 2.87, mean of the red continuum 2.22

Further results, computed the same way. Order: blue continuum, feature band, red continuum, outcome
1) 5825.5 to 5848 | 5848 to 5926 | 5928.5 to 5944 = 0.12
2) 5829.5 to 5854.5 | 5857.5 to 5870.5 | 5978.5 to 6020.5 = 0.05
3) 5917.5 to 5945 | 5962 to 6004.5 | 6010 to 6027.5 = -0.02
